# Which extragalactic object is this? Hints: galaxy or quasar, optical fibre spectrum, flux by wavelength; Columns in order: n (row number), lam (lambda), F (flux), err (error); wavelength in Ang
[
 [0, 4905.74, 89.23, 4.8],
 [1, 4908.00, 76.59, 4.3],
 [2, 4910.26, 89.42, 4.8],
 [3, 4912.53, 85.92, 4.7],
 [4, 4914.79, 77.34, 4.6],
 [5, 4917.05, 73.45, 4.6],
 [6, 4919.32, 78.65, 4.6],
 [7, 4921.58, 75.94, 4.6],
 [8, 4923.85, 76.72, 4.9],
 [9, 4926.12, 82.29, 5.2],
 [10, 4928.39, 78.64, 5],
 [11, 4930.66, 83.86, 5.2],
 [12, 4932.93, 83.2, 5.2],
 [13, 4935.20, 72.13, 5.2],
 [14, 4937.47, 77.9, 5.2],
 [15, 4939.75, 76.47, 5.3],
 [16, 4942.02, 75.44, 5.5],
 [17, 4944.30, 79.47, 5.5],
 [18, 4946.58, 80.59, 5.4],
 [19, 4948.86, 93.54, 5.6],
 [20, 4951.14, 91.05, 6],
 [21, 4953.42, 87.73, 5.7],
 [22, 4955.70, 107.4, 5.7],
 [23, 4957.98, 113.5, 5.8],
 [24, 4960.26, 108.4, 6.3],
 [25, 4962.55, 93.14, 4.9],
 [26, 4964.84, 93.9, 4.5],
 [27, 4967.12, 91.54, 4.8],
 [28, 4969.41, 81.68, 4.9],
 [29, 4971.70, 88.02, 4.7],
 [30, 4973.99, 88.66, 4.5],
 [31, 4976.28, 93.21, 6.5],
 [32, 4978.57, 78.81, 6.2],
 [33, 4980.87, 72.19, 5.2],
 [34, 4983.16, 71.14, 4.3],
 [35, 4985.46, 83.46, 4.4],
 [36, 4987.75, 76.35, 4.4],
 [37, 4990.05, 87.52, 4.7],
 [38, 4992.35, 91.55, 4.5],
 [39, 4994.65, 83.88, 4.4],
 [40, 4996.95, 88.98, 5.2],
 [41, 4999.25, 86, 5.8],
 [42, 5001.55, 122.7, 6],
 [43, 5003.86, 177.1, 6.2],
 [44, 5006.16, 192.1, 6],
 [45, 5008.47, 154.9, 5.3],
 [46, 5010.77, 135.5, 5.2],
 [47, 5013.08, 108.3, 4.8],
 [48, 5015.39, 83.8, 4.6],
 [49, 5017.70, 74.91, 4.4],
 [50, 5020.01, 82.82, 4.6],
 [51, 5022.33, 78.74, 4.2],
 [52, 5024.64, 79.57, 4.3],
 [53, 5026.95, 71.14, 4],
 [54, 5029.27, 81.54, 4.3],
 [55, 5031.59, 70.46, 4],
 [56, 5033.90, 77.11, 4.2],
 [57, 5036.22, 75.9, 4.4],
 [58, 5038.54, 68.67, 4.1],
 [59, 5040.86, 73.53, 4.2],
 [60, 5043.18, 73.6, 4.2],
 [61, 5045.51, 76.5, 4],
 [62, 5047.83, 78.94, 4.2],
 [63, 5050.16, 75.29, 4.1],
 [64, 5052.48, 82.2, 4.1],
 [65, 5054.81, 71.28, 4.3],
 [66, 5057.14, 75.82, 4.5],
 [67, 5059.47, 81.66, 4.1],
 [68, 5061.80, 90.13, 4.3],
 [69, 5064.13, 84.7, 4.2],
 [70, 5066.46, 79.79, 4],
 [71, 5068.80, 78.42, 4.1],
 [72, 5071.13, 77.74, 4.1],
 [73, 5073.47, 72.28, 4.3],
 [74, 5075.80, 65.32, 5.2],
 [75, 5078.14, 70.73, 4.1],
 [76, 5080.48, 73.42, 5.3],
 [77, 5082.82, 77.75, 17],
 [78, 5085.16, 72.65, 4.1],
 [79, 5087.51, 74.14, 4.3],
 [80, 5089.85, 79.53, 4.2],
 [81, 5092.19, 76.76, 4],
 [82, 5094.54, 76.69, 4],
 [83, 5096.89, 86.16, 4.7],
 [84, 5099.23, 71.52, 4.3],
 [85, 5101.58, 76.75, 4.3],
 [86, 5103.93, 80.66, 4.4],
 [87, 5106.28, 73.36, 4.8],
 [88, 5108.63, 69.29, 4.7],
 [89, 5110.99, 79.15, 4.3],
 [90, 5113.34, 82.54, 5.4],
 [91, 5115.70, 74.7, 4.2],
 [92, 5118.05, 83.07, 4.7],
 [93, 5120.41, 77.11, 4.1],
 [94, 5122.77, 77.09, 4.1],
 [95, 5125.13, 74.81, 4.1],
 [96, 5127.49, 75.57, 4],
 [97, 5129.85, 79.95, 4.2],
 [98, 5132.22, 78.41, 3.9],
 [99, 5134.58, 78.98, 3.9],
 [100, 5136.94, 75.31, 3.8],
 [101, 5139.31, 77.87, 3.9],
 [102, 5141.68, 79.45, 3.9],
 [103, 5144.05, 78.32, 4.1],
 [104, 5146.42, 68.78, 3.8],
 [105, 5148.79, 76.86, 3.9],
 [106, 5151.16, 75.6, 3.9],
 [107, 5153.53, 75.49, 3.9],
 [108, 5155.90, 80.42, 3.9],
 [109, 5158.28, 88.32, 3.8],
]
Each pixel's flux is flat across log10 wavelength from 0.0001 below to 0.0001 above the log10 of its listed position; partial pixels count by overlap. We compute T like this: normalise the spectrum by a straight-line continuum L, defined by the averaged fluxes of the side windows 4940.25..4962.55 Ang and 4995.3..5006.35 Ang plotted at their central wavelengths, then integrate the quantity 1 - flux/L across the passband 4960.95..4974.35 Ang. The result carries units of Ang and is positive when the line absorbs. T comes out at 1.7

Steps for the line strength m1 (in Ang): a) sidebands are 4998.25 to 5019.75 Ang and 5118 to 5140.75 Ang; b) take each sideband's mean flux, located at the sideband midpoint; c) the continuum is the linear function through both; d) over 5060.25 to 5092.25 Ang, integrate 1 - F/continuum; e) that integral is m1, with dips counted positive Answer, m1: 7.0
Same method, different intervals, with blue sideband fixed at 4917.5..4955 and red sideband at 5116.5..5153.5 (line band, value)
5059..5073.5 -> -0.5 Ang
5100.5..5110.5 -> 0.3 Ang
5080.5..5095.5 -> 0.4 Ang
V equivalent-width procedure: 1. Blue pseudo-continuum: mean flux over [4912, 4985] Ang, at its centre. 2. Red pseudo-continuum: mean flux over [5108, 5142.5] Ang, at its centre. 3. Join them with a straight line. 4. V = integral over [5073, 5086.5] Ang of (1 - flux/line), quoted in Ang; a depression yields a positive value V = 1.3 Ang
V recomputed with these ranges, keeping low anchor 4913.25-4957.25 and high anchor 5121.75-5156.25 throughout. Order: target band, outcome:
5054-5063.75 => -0.2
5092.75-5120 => 0.0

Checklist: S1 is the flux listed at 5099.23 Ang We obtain 71.52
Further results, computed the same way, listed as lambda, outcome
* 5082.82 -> 77.75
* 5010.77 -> 135.5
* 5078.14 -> 70.73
